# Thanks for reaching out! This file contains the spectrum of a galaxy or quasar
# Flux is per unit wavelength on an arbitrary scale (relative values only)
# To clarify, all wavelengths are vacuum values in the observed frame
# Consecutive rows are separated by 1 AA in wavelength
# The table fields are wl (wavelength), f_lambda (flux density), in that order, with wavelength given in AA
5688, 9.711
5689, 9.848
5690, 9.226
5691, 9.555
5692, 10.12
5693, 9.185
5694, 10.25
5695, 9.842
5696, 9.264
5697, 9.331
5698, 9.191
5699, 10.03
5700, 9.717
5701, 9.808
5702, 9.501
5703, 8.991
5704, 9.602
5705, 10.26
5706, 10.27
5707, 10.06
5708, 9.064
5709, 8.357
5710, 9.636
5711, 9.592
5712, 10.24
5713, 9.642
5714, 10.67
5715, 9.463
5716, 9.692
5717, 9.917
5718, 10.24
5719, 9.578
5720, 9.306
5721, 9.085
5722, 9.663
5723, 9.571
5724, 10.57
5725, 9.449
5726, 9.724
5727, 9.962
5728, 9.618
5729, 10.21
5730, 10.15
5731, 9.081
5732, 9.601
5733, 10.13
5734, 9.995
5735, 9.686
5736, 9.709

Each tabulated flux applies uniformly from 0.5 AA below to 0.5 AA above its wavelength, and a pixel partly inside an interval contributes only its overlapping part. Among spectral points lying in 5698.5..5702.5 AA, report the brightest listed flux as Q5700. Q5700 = 10.03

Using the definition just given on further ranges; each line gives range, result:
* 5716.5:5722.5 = 10.24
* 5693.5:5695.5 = 10.25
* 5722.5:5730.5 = 10.57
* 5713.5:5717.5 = 10.67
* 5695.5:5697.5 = 9.331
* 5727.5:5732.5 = 10.21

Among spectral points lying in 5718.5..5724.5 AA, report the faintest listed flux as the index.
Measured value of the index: 9.085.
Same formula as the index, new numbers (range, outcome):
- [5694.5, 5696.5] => 9.264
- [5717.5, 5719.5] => 9.578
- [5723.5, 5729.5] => 9.449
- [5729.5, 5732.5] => 9.081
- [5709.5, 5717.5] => 9.463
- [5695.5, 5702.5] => 9.191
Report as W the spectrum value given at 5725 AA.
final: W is 9.449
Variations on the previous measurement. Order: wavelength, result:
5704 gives 9.602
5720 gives 9.306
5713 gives 9.642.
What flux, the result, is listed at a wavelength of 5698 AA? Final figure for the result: 9.191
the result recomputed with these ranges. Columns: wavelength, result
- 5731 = 9.081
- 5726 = 9.724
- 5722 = 9.663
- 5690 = 9.226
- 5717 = 9.917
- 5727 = 9.962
